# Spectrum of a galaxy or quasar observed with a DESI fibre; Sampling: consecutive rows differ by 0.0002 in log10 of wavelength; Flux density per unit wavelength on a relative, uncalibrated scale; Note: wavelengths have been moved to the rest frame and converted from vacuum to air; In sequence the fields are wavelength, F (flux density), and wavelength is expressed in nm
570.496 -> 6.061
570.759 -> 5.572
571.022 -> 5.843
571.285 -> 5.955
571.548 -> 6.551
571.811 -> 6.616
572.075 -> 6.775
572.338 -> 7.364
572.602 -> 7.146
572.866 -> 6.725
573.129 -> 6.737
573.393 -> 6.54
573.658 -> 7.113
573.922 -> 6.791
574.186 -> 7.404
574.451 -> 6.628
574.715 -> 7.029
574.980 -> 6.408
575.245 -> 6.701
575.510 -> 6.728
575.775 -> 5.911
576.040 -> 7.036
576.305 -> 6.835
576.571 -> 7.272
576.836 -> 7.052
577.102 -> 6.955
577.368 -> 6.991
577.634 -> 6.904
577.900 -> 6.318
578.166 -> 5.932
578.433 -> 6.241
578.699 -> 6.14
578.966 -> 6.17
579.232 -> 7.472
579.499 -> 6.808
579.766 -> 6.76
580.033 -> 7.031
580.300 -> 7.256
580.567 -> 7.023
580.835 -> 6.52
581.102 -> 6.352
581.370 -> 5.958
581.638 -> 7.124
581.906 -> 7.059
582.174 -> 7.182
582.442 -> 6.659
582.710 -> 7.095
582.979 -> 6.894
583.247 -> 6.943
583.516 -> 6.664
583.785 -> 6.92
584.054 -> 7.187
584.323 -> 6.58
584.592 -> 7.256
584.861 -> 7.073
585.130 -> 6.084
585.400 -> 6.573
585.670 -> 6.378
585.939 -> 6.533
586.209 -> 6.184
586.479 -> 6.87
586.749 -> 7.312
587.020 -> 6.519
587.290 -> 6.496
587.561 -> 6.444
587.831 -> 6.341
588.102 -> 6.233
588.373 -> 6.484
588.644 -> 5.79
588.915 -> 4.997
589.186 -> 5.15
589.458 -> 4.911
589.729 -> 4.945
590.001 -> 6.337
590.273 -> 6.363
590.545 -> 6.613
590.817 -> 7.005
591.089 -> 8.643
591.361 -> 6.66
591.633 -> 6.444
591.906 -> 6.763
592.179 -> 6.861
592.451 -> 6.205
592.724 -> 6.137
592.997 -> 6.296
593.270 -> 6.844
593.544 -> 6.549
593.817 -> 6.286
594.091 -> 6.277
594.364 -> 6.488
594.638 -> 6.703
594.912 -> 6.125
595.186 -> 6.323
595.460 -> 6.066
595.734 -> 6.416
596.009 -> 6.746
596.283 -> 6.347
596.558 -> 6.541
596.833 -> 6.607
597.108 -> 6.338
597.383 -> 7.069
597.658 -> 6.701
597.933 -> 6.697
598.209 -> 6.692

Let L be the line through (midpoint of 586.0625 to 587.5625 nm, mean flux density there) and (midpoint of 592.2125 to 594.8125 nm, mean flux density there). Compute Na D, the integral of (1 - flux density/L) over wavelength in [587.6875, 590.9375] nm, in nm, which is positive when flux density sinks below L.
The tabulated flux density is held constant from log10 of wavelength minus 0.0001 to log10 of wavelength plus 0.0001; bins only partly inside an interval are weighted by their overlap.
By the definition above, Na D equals 0.32 nm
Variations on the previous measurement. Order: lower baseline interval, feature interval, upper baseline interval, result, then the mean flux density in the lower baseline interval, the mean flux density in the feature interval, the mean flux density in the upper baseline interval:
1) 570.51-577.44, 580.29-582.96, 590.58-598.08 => -0.056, 6.71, 6.8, 6.6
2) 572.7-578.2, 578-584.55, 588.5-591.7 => -0.228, 6.78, 6.75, 6.15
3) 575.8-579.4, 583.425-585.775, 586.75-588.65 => -0.086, 6.69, 6.75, 6.43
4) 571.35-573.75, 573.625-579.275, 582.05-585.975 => 0.083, 6.81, 6.71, 6.81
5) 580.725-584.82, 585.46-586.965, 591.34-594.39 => 0.015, 6.83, 6.64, 6.48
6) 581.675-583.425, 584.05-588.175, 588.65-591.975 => 0.004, 6.97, 6.62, 6.21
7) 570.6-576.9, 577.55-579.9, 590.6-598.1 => 0.053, 6.69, 6.52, 6.6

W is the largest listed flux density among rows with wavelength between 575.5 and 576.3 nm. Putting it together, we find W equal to 7.036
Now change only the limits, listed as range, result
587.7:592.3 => 8.643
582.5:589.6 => 7.312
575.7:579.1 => 7.272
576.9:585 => 7.472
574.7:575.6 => 7.029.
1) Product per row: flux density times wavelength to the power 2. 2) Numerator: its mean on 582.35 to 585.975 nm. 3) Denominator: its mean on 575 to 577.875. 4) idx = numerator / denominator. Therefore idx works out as 1.02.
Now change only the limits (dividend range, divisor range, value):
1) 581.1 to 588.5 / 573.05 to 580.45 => 1.02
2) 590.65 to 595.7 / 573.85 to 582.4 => 1.03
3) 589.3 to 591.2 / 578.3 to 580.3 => 0.98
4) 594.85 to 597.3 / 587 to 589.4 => 1.10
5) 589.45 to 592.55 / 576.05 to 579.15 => 1.03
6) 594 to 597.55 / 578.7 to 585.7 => 1.00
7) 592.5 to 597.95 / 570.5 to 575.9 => 1.05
